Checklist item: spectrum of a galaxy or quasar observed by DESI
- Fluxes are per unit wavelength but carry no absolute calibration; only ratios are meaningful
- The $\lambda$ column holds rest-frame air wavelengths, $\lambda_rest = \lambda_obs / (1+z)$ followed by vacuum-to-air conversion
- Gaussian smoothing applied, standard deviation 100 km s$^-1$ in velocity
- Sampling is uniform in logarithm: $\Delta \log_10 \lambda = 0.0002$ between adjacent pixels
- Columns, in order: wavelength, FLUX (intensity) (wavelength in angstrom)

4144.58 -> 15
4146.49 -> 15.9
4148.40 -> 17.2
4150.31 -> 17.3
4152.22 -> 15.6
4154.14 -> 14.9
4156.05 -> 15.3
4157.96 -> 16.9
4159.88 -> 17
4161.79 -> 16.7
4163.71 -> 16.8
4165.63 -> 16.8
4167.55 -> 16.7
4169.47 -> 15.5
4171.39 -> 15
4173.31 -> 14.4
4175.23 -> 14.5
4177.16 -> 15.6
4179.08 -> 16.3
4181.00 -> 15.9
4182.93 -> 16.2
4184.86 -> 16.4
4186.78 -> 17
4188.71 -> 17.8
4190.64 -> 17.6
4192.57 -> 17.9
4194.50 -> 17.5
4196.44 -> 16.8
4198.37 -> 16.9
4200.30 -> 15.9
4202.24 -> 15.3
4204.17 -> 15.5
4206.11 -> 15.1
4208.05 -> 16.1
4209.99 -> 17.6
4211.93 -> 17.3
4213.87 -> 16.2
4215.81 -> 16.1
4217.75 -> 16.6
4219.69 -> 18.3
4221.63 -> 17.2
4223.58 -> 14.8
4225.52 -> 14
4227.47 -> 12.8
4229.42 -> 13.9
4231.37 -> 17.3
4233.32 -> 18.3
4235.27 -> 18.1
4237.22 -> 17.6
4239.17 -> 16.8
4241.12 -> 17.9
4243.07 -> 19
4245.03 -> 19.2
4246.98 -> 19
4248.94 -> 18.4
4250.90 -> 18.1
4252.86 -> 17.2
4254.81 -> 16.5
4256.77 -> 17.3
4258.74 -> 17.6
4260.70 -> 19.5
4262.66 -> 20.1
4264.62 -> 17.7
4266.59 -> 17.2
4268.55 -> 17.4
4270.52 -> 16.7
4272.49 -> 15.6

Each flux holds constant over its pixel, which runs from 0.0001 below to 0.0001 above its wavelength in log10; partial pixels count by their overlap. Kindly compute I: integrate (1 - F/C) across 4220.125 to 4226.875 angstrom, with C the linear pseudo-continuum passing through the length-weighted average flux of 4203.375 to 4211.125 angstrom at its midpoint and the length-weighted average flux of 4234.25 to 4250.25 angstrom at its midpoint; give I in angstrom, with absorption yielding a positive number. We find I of 0.7 angstrom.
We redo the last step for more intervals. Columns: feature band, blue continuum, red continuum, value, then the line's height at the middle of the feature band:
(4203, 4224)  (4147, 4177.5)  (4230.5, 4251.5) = 1.1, 17.4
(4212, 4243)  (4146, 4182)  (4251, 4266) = 1.5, 17.3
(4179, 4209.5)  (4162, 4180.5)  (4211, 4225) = -0.7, 16.2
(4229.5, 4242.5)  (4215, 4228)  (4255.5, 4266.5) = -0.6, 16.7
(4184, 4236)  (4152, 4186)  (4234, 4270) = 1.5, 17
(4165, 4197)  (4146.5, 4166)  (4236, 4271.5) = 0.9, 16.8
